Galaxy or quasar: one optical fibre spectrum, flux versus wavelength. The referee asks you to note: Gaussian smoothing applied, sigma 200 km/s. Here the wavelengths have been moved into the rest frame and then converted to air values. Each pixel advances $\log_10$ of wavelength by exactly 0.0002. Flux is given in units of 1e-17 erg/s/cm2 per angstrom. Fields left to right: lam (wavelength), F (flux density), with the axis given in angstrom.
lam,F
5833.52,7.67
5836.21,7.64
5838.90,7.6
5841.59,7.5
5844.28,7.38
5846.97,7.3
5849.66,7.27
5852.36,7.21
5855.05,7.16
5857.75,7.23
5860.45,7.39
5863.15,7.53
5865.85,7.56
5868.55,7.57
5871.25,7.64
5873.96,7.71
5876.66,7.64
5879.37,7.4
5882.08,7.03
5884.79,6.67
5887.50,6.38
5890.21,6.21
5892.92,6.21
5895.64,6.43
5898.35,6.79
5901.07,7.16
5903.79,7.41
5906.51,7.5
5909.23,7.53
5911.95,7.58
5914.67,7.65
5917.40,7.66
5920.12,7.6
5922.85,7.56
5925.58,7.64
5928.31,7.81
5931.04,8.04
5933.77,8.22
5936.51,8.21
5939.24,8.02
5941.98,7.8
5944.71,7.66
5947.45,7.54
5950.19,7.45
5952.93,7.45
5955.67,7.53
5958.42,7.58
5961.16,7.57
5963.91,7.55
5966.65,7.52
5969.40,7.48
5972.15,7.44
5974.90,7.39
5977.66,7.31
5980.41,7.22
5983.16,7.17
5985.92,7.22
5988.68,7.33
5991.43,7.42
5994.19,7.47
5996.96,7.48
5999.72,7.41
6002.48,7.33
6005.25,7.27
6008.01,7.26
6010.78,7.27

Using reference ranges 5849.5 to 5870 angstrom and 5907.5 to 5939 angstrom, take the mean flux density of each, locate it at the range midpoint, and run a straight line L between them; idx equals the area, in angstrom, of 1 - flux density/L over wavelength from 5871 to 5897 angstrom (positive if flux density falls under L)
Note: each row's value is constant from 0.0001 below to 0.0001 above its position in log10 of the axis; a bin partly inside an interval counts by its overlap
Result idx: 2.15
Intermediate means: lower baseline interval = 7.37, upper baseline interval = 7.78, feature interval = 6.9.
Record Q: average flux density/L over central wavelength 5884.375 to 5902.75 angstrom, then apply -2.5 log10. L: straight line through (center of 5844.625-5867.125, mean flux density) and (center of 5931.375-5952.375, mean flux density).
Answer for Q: 0.15 mag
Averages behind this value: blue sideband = 7.33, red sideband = 7.84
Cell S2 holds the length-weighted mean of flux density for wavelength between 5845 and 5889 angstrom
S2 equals 7.29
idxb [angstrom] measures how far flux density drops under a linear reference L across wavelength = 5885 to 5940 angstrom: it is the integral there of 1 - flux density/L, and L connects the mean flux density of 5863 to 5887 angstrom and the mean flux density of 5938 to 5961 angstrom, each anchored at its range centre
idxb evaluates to 1.1 angstrom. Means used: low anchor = 7.37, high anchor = 7.62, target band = 7.36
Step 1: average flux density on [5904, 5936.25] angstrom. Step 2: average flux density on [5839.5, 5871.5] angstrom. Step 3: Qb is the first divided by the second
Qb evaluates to 1.04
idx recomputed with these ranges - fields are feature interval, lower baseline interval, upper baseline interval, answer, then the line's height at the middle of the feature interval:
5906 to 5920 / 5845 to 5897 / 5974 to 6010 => -0.8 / 7.2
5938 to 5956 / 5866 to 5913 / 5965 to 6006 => -0.9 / 7.27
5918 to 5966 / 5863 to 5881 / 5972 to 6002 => -1.8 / 7.44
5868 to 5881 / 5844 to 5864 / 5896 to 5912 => -0.5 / 7.28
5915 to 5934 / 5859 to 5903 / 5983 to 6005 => -1.5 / 7.19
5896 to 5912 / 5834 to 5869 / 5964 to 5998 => 0.3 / 7.4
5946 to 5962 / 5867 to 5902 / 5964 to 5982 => -0.4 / 7.32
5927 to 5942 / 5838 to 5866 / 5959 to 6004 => -1.3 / 7.39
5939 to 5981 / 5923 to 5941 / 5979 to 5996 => 0.6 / 7.63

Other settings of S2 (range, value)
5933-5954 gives 7.79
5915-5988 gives 7.6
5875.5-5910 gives 6.94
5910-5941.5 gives 7.81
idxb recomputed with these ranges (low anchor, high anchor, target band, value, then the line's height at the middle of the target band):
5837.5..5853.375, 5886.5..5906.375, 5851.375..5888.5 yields -1.3 angstrom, 7.06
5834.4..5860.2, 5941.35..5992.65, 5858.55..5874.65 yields -0.4 angstrom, 7.38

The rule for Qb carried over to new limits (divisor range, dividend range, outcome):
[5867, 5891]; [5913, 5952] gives 1.08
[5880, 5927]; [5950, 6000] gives 1.04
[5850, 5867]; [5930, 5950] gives 1.08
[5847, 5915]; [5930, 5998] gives 1.05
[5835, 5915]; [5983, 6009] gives 1.01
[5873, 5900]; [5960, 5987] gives 1.08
